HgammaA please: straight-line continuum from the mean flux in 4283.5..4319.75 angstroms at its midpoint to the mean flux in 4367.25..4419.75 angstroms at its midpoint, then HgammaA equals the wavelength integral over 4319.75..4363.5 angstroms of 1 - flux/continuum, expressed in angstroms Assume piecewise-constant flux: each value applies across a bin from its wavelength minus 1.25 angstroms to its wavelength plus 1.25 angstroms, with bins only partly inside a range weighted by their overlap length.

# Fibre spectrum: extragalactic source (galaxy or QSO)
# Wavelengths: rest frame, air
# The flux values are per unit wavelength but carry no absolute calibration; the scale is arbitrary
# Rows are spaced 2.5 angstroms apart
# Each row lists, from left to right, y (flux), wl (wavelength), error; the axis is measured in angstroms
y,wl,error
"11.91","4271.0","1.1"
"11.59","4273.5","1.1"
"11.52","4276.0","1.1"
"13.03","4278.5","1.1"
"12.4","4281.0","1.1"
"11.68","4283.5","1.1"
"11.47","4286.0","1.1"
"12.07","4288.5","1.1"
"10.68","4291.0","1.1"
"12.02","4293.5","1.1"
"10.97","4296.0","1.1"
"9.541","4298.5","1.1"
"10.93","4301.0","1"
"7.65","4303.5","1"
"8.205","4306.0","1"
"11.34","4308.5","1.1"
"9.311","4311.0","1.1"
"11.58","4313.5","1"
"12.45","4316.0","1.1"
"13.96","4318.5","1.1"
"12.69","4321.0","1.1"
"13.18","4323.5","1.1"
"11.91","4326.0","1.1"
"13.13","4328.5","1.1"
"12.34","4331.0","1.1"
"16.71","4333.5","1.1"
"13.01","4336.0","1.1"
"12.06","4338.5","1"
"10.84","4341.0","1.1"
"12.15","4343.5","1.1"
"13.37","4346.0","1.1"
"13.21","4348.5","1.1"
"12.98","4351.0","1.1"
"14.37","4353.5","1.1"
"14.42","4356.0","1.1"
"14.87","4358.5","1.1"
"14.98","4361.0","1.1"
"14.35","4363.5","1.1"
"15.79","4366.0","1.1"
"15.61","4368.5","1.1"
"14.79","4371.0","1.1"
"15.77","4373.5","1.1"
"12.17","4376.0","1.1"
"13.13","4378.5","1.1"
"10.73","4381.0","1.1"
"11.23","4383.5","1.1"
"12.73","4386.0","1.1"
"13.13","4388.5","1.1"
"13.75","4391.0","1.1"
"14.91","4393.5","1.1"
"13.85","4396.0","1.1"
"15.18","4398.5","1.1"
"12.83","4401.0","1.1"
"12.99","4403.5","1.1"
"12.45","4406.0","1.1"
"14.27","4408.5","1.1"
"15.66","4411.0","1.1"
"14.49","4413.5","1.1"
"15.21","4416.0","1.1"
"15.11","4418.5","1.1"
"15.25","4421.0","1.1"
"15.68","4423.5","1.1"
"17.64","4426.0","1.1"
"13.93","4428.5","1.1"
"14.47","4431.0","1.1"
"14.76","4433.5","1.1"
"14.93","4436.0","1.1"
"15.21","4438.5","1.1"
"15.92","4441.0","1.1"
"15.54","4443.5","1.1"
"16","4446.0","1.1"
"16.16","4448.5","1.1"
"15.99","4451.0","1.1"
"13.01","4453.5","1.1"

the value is -4.2 angstroms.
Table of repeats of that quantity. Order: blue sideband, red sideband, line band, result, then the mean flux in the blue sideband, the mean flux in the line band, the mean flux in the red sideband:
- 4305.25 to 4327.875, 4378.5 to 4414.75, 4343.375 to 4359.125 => -1.5 angstroms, 11.7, 13.7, 13.4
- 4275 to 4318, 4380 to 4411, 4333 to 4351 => -1.2 angstroms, 11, 12.9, 13.3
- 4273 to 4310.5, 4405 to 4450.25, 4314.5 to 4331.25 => -1.3 angstroms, 11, 12.8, 15.2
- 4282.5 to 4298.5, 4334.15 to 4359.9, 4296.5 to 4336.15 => 1.8 angstroms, 11.3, 11.7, 13.2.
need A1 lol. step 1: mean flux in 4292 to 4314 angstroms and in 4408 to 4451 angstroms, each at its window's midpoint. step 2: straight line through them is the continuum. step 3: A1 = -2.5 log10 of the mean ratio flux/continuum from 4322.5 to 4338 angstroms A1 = -0.18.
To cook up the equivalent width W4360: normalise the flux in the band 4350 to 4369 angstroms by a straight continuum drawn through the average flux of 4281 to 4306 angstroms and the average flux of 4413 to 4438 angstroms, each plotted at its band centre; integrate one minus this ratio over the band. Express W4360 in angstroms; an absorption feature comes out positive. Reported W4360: -2.5 angstroms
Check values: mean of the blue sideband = 10.7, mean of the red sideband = 15.2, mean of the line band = 14.7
